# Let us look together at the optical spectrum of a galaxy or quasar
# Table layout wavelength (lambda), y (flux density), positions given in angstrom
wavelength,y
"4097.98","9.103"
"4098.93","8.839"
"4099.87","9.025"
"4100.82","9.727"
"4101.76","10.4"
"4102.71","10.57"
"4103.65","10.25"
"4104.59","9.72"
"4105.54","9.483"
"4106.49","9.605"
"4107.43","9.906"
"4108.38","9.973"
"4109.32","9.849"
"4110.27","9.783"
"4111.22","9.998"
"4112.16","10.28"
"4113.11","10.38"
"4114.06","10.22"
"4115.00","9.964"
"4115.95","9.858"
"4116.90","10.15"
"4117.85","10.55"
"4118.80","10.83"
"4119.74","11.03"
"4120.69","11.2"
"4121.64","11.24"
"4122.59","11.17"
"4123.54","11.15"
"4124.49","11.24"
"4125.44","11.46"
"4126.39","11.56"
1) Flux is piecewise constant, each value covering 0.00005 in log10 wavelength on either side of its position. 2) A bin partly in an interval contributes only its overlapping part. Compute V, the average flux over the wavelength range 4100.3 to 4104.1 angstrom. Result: 10.2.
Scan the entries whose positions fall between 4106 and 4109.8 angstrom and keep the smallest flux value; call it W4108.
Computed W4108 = 9.605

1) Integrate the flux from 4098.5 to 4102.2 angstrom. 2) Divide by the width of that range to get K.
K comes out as 9.5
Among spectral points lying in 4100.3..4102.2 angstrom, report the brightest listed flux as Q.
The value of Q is 10.4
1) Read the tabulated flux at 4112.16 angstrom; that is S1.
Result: 10.28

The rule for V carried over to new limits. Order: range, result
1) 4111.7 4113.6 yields 10.3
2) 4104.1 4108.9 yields 9.75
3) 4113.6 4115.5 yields 10.1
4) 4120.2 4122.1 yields 11.2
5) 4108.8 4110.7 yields 9.83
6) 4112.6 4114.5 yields 10.3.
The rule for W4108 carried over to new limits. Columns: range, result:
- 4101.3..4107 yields 9.483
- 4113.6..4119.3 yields 9.858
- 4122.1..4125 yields 11.15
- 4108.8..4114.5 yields 9.783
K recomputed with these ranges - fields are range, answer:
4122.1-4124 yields 11.2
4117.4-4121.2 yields 10.9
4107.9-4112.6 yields 9.98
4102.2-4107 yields 9.93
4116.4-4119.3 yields 10.5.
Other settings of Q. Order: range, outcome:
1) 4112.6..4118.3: 10.55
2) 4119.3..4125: 11.24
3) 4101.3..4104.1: 10.57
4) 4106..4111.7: 9.998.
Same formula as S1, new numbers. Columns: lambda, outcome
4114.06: 10.22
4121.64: 11.24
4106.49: 9.605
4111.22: 9.998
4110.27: 9.783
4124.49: 11.24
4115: 9.964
